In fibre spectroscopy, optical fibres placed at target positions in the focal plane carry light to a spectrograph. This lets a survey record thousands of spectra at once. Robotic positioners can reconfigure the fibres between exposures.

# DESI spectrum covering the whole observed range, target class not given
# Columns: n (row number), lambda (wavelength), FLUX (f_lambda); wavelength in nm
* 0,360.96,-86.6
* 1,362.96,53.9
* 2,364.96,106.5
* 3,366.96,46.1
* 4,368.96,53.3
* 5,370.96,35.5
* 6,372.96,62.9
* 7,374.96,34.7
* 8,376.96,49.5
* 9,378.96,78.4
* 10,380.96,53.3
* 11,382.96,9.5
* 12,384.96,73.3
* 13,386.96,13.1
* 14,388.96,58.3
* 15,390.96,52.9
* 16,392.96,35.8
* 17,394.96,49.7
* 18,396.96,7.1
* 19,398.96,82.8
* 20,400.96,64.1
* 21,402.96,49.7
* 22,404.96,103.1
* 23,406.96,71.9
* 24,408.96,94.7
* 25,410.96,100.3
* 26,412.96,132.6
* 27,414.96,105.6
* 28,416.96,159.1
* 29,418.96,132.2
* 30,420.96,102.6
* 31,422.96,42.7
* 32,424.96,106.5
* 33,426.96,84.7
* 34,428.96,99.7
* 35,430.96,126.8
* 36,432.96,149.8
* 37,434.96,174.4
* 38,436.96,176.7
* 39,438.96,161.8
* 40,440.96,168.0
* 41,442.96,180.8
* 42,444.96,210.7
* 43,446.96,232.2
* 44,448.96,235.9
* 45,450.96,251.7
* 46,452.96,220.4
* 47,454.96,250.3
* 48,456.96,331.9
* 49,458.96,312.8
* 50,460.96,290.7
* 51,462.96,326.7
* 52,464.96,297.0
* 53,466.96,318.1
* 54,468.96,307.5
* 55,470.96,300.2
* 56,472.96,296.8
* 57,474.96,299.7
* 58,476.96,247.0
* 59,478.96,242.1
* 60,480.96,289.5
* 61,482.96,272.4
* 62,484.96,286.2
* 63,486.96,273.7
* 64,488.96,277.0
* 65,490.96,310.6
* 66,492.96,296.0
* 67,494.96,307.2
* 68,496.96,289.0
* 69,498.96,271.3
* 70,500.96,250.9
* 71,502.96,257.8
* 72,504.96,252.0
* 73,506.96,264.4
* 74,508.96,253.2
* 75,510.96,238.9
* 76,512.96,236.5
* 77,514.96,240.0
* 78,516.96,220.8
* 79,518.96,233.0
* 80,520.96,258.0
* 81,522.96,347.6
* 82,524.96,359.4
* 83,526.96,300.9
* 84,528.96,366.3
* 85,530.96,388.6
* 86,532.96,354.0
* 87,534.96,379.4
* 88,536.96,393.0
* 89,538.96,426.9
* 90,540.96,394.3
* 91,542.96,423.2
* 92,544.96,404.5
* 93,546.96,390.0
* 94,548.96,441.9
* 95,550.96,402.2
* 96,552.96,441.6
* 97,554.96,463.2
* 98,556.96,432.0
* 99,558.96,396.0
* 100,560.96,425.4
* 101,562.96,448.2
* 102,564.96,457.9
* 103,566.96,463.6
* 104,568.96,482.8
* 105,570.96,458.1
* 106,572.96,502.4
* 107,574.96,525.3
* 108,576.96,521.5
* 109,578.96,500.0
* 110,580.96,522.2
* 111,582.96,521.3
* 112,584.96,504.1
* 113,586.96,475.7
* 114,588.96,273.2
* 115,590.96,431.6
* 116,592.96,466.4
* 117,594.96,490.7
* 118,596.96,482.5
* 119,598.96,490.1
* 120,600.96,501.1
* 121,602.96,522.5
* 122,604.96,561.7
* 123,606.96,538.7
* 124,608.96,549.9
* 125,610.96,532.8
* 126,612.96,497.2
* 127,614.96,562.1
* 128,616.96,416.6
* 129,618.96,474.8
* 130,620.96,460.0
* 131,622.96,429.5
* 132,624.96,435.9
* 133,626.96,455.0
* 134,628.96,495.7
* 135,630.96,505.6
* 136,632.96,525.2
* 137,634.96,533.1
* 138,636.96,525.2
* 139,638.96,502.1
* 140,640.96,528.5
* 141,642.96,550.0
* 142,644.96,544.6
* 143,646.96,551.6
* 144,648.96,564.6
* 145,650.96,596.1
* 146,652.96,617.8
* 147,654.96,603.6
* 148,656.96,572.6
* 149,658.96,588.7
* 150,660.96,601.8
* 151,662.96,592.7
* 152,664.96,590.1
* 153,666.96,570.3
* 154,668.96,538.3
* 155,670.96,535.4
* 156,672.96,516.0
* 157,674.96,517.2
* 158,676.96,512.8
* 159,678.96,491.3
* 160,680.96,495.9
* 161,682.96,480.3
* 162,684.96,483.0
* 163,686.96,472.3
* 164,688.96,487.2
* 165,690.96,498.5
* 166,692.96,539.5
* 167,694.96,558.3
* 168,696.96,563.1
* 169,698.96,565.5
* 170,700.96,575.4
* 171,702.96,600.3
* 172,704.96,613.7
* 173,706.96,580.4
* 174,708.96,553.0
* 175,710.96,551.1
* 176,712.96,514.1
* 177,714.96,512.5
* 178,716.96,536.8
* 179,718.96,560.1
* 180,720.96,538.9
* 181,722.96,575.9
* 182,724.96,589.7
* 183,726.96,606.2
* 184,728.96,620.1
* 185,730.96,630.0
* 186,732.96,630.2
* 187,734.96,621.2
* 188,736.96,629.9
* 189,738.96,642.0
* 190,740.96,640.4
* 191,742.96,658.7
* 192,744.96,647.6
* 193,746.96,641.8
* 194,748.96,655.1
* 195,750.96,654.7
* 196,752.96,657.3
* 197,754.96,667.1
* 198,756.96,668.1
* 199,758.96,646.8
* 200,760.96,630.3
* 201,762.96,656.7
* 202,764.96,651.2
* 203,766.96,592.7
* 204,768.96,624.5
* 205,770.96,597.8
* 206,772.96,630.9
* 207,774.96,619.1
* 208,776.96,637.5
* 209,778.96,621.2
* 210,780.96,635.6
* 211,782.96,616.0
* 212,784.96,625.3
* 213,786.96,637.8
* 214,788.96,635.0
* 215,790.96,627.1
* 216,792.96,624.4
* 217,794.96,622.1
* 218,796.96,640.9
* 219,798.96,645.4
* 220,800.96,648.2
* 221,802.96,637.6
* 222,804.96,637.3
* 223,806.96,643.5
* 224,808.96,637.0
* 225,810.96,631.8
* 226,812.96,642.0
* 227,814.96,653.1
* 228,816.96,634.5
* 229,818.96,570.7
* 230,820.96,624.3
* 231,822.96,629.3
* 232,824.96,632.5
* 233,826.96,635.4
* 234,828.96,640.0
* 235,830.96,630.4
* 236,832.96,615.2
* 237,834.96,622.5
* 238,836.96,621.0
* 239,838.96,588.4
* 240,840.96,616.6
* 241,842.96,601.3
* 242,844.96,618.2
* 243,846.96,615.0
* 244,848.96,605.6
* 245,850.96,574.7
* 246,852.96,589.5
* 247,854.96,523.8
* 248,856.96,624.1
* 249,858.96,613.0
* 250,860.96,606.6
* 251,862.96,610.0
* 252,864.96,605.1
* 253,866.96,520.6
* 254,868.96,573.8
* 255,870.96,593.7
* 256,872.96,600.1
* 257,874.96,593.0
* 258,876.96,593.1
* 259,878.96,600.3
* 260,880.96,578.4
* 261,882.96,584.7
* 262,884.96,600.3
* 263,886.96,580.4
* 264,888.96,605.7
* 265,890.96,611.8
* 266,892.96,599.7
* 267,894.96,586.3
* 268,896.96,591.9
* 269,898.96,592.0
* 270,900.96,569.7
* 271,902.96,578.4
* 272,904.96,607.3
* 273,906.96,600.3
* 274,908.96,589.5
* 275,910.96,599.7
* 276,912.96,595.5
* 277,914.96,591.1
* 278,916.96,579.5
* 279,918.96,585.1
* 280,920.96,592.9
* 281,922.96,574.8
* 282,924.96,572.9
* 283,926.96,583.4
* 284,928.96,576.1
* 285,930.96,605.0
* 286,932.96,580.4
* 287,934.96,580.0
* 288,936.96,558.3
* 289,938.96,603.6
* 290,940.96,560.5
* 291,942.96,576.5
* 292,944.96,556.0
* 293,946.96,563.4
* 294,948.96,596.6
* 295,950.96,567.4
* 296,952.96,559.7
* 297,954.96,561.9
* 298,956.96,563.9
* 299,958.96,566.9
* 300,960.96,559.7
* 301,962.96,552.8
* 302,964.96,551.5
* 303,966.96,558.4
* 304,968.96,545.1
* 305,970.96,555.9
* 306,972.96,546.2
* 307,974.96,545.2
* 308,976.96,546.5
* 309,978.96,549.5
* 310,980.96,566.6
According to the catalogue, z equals 0.00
